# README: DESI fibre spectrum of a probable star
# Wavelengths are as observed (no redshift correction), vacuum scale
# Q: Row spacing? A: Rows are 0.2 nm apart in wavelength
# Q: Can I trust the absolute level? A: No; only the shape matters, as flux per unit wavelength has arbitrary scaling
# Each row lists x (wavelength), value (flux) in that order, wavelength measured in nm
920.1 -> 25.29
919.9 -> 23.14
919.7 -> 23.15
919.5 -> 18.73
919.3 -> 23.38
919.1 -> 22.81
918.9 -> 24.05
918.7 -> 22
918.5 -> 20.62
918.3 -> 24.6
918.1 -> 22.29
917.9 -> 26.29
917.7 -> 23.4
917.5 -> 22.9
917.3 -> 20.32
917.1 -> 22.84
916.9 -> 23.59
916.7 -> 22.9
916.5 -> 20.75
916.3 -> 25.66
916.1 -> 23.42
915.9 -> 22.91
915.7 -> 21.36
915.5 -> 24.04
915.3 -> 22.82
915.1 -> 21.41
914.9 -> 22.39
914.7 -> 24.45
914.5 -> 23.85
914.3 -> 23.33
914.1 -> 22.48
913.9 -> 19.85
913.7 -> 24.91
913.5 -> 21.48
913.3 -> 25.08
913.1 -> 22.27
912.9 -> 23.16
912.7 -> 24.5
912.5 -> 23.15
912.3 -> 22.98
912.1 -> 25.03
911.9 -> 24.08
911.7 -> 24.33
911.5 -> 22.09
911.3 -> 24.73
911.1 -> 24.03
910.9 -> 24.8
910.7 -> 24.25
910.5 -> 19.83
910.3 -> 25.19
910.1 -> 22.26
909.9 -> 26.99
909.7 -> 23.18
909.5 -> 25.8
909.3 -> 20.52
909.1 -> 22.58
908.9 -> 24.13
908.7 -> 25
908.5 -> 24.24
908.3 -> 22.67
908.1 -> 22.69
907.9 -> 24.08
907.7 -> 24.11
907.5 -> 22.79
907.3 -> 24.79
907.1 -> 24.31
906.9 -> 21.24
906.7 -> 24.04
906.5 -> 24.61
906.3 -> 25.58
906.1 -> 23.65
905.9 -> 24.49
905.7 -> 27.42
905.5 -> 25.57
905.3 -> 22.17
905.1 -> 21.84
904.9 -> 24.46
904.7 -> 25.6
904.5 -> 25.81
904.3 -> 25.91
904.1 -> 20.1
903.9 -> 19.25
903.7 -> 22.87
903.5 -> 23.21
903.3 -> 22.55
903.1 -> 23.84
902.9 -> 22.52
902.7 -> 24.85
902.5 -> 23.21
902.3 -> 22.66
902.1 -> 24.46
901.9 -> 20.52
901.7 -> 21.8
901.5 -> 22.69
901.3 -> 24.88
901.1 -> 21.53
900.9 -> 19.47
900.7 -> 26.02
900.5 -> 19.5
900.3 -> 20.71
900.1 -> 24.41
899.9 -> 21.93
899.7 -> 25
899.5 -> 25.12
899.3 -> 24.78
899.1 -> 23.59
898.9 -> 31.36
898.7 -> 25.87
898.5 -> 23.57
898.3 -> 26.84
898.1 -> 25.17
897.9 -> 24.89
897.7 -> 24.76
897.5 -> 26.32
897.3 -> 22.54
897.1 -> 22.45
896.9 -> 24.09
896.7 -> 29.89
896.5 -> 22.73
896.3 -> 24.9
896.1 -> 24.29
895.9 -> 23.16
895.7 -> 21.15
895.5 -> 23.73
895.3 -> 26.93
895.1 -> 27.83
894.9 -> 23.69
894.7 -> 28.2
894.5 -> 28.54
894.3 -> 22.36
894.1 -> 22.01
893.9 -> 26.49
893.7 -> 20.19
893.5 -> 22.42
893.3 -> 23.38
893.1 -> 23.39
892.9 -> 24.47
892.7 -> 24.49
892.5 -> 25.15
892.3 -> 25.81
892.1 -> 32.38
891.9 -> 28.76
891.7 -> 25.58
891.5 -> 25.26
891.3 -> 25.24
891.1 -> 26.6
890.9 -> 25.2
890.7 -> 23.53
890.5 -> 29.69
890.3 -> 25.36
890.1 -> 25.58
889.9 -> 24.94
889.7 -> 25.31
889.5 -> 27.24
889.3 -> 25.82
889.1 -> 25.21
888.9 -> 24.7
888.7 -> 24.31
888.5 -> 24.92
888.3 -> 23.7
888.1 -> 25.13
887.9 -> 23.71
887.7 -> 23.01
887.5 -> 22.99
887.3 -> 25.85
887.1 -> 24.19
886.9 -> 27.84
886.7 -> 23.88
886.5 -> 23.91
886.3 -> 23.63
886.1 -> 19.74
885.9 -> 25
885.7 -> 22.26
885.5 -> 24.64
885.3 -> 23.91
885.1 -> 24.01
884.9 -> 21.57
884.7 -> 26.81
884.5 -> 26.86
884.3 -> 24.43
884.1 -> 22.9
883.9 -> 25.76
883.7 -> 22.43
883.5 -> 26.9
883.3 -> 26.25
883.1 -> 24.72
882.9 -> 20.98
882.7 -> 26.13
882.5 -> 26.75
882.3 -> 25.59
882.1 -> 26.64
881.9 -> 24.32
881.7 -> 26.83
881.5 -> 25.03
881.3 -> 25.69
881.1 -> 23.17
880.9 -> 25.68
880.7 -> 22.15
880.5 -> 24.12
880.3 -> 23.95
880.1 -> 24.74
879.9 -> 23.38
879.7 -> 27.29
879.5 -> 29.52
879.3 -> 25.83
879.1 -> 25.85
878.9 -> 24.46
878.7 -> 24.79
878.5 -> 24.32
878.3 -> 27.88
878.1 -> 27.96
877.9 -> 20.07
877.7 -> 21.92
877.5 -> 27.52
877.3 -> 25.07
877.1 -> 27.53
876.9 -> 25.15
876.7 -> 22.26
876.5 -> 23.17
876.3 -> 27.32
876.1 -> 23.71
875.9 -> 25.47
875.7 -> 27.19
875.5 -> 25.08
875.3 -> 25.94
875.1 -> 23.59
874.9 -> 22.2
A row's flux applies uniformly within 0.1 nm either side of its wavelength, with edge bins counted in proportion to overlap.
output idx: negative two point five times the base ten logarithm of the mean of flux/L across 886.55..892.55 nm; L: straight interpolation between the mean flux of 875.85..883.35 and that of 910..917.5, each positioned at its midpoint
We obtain -0.045 mag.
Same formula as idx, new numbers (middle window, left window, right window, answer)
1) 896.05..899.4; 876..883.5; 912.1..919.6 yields -0.05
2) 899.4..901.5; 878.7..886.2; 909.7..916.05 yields 0.05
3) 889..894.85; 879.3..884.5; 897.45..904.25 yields -0.05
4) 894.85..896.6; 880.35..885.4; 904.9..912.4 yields 0.00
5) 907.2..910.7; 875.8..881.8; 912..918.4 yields -0.01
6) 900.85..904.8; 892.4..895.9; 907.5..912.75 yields 0.05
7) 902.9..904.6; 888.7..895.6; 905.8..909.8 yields 0.06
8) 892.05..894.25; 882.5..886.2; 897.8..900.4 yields 0.01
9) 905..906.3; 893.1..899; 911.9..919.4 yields -0.02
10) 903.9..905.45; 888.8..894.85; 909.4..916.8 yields 0.03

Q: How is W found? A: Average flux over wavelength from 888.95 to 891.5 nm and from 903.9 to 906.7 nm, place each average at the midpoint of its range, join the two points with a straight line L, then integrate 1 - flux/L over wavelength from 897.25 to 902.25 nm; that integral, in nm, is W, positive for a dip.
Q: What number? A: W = 0.18 nm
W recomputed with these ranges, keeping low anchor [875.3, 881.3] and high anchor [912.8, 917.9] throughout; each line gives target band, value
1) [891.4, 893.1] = -0.14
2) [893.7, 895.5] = -0.09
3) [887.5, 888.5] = 0.03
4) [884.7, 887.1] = 0.08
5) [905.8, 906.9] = -0.03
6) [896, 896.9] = -0.05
